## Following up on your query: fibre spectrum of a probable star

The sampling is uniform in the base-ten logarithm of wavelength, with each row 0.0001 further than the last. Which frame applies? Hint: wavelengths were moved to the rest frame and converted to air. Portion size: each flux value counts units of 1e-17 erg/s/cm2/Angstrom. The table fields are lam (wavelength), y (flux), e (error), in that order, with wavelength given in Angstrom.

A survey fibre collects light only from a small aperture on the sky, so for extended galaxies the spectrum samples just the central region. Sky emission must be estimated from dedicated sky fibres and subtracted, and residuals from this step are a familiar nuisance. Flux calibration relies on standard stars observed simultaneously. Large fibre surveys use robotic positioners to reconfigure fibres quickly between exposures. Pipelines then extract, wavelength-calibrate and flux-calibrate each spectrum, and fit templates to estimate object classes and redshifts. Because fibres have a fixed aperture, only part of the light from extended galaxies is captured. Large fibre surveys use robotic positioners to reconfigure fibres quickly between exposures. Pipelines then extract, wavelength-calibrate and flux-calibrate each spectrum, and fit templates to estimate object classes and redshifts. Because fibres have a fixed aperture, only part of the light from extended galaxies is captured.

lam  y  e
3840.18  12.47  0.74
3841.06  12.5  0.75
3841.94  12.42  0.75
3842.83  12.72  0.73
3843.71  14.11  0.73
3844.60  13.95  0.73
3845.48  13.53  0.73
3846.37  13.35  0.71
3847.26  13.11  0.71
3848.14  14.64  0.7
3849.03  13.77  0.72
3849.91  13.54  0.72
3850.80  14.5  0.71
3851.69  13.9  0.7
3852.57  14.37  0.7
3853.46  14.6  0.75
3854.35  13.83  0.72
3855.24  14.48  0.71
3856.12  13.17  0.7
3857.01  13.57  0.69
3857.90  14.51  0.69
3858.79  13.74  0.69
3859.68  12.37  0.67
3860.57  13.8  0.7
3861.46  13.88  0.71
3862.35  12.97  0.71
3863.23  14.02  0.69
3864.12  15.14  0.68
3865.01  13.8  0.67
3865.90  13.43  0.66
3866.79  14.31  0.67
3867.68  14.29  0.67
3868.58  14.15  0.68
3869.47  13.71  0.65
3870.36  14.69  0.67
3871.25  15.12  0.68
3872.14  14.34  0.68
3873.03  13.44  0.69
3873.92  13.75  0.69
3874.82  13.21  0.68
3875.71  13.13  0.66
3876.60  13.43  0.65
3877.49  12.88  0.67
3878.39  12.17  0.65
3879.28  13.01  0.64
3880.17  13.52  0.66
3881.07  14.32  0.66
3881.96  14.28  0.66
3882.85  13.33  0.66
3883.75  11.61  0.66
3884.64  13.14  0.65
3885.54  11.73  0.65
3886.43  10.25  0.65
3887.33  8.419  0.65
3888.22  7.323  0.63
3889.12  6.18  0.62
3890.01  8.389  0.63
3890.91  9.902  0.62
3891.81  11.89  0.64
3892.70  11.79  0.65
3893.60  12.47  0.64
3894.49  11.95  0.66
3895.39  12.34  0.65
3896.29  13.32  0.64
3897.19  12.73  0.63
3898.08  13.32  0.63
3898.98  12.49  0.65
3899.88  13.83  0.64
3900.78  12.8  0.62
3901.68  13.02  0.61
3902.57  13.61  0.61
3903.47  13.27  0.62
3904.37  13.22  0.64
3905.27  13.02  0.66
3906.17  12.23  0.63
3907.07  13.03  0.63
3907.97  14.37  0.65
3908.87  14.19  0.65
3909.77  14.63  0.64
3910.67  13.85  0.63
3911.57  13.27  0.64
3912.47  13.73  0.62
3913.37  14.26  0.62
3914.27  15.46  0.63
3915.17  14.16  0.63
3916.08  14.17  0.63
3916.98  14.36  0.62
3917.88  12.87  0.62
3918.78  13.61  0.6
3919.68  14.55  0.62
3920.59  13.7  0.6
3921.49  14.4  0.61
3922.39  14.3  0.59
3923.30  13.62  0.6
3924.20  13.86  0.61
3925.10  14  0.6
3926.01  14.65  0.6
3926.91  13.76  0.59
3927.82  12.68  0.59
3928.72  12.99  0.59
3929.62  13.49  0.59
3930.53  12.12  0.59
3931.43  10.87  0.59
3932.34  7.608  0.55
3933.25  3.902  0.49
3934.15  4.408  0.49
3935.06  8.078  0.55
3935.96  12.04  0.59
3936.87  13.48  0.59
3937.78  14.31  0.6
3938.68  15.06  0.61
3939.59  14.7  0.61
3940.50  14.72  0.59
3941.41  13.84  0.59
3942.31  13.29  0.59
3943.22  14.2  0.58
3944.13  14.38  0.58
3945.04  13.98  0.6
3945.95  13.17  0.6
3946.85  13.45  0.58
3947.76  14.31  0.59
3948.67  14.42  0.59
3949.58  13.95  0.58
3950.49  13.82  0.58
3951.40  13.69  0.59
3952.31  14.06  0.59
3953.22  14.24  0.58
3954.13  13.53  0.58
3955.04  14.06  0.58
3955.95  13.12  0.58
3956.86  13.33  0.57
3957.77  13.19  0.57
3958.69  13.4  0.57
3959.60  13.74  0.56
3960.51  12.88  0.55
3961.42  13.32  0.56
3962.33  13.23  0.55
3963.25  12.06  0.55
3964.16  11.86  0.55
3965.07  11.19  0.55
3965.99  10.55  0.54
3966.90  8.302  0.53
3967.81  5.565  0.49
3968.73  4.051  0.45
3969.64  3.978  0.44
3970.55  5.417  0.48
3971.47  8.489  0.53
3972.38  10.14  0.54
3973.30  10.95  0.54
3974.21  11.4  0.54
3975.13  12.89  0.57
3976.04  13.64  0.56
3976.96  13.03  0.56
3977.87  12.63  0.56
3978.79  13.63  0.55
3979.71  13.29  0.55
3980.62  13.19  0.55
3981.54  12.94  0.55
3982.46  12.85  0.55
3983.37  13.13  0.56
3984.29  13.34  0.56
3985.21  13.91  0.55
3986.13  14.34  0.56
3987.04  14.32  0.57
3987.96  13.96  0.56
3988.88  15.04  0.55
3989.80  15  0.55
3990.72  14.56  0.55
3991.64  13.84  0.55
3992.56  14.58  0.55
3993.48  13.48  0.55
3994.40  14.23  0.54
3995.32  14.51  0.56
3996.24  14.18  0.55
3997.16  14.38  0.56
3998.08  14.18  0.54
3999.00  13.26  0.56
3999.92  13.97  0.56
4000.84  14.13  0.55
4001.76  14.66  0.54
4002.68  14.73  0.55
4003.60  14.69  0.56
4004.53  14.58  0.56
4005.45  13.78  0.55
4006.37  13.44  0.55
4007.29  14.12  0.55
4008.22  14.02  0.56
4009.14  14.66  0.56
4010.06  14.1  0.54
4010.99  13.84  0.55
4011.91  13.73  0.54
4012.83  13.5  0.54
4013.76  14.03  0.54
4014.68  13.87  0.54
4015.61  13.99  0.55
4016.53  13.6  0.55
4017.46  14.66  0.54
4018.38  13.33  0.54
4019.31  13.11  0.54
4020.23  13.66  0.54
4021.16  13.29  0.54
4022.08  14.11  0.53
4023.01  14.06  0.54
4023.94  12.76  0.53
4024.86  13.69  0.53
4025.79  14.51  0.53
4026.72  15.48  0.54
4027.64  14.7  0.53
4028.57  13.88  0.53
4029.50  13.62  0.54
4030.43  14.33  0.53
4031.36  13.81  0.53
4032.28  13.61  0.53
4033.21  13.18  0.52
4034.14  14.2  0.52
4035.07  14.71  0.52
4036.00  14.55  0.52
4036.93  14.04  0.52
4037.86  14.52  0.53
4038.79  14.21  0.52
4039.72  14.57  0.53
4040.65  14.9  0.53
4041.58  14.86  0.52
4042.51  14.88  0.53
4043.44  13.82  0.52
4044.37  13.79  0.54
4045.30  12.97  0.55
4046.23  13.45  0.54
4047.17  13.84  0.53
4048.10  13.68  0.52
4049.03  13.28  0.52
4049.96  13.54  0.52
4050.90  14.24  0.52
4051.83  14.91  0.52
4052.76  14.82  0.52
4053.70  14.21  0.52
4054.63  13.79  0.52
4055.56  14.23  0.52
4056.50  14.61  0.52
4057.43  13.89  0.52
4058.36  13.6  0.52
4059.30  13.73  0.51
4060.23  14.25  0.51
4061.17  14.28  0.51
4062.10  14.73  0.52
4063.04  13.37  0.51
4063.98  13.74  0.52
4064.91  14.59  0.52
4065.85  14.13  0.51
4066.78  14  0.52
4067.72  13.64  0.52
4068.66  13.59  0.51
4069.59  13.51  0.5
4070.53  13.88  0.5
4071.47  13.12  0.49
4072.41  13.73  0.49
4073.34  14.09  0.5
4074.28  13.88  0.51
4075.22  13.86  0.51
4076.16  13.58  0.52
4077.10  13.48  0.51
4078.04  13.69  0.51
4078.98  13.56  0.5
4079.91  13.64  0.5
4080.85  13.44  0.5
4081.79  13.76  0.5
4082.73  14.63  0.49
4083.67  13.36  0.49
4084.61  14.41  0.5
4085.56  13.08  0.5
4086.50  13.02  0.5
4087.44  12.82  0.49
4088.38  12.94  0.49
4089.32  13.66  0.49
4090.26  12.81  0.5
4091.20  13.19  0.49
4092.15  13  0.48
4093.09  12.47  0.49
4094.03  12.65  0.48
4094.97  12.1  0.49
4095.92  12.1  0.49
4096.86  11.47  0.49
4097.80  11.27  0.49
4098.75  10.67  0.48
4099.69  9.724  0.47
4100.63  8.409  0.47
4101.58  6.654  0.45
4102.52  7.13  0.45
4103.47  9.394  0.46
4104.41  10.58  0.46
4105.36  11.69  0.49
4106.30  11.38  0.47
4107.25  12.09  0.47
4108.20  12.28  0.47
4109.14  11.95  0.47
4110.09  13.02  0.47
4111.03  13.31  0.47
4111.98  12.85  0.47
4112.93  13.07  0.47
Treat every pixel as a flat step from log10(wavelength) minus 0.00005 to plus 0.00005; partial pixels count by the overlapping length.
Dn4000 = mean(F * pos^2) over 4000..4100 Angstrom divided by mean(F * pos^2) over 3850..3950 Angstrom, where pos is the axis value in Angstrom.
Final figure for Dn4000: 1.14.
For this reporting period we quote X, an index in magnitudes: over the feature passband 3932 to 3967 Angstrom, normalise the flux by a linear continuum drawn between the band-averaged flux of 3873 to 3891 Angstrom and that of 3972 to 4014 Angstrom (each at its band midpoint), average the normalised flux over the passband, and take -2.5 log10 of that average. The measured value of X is 0.03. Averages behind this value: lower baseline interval 11.8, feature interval 12.6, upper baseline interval 13.7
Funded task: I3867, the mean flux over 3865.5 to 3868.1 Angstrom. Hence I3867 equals 14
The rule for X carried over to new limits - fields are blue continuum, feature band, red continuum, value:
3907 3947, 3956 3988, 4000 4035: 0.16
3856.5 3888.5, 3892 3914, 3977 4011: 0.02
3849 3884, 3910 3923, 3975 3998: -0.02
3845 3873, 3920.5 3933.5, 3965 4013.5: 0.07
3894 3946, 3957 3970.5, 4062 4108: 0.23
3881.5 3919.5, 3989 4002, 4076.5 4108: -0.15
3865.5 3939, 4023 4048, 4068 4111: -0.13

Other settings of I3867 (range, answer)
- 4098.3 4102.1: 8.85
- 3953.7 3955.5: 13.8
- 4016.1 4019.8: 13.7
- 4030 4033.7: 13.7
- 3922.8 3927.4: 13.9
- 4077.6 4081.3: 13.6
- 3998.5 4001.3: 13.8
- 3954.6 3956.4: 13.6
